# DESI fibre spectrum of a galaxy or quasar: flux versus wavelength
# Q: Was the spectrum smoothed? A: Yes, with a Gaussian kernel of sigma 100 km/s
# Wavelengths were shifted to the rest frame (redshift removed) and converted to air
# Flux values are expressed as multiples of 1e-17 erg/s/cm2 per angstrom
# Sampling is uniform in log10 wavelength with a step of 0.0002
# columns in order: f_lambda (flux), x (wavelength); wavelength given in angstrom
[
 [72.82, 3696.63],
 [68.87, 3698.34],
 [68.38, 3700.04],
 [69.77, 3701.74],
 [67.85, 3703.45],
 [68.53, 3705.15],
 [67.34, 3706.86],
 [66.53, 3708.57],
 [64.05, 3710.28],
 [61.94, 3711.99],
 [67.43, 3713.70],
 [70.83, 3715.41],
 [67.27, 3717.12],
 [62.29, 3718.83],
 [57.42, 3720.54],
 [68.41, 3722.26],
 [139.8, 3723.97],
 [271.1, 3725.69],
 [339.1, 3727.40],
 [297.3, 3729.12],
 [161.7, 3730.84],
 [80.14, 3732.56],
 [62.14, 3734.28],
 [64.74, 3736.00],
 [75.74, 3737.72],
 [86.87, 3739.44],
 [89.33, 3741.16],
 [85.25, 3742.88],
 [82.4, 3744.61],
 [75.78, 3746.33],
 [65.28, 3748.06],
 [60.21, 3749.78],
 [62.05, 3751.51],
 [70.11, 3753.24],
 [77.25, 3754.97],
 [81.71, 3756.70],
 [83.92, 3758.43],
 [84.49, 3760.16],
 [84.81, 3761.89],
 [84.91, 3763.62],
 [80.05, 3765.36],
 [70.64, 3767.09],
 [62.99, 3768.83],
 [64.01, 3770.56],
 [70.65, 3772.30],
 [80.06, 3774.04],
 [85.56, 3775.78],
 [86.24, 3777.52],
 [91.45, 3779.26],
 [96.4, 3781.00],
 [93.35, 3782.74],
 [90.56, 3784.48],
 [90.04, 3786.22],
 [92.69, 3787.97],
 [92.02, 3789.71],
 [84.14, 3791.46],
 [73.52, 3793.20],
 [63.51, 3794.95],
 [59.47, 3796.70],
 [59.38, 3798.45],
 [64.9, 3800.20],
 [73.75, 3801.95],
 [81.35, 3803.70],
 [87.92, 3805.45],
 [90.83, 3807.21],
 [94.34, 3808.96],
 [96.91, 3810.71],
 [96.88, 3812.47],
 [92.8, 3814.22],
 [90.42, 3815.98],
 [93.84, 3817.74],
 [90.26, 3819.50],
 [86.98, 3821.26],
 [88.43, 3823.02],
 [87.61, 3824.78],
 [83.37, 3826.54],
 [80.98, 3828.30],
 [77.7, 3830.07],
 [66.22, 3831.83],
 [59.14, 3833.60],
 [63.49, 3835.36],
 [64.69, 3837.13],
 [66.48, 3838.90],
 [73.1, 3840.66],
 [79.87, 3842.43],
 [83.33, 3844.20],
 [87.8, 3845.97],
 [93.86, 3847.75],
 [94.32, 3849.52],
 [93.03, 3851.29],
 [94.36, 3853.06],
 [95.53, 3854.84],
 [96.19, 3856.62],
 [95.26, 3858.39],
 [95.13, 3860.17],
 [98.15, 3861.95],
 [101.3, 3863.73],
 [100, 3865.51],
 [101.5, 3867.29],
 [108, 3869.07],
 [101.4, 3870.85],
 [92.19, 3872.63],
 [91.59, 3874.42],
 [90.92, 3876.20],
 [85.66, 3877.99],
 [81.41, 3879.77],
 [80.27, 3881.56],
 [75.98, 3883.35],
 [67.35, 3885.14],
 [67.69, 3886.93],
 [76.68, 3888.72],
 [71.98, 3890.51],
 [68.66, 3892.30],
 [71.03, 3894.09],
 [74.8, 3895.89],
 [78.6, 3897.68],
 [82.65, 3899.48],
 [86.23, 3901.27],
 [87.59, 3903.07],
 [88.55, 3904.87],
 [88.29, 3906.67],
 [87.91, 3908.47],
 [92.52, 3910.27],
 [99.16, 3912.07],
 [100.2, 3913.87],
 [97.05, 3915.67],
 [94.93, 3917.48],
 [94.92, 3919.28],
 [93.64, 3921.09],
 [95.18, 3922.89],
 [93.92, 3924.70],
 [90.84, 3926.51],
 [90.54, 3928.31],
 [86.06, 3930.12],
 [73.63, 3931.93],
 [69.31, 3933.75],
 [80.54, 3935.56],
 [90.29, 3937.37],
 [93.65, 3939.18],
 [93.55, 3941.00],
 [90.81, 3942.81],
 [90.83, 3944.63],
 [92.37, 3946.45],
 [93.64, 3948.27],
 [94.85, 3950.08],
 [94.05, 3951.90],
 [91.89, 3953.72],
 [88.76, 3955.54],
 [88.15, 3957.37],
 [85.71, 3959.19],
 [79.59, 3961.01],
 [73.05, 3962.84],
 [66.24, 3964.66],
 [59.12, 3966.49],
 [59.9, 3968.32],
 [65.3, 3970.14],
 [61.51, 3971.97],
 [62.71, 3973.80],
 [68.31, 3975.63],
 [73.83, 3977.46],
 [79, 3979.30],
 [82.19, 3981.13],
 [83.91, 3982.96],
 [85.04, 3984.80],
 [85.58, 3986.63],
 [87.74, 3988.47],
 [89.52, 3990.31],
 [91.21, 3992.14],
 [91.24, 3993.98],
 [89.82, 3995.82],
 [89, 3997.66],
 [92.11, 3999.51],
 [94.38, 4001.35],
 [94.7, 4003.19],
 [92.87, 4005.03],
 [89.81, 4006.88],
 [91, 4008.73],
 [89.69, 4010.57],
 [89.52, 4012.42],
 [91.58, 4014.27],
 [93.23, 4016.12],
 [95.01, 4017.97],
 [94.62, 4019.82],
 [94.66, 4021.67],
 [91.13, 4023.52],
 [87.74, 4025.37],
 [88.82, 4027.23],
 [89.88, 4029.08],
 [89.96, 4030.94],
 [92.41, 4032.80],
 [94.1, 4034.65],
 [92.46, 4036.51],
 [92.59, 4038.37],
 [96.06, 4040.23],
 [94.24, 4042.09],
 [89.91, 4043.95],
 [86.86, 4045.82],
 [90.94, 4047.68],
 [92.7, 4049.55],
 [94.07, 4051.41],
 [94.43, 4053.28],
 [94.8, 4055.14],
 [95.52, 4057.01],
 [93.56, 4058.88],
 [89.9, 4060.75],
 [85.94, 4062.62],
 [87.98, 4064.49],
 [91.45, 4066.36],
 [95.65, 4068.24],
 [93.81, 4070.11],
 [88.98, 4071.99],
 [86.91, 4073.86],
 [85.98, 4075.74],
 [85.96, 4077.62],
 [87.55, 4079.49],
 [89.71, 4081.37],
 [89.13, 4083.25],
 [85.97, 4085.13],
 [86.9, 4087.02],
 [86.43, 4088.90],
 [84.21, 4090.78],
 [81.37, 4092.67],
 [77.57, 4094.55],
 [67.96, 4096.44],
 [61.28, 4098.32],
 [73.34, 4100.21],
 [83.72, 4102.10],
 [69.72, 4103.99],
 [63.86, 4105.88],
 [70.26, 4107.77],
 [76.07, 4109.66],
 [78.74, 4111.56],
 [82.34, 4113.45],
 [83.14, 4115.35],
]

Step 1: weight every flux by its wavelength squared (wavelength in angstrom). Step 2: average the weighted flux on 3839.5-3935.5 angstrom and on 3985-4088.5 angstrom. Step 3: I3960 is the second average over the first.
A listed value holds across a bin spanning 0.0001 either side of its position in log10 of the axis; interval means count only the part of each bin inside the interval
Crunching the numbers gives 1.12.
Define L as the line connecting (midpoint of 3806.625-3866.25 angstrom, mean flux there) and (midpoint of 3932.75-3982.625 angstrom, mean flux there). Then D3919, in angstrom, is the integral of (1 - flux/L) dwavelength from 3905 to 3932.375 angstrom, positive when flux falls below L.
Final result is -3.2 angstrom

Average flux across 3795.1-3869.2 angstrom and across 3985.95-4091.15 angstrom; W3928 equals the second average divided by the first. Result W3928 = 1.07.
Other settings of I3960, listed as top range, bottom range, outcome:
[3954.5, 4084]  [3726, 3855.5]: 1.11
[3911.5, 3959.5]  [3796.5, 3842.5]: 1.20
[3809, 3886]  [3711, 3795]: 0.98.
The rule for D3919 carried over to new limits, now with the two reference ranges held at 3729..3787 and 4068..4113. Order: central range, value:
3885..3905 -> 1.58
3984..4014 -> -2.97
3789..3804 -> 2.23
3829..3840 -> 2.27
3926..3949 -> -1.24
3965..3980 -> 2.98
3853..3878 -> -3.97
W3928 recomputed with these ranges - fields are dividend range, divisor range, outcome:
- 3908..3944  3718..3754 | 0.81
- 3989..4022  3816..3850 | 1.15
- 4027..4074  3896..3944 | 1.03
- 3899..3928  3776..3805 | 1.14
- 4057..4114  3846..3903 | 0.95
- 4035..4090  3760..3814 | 1.11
